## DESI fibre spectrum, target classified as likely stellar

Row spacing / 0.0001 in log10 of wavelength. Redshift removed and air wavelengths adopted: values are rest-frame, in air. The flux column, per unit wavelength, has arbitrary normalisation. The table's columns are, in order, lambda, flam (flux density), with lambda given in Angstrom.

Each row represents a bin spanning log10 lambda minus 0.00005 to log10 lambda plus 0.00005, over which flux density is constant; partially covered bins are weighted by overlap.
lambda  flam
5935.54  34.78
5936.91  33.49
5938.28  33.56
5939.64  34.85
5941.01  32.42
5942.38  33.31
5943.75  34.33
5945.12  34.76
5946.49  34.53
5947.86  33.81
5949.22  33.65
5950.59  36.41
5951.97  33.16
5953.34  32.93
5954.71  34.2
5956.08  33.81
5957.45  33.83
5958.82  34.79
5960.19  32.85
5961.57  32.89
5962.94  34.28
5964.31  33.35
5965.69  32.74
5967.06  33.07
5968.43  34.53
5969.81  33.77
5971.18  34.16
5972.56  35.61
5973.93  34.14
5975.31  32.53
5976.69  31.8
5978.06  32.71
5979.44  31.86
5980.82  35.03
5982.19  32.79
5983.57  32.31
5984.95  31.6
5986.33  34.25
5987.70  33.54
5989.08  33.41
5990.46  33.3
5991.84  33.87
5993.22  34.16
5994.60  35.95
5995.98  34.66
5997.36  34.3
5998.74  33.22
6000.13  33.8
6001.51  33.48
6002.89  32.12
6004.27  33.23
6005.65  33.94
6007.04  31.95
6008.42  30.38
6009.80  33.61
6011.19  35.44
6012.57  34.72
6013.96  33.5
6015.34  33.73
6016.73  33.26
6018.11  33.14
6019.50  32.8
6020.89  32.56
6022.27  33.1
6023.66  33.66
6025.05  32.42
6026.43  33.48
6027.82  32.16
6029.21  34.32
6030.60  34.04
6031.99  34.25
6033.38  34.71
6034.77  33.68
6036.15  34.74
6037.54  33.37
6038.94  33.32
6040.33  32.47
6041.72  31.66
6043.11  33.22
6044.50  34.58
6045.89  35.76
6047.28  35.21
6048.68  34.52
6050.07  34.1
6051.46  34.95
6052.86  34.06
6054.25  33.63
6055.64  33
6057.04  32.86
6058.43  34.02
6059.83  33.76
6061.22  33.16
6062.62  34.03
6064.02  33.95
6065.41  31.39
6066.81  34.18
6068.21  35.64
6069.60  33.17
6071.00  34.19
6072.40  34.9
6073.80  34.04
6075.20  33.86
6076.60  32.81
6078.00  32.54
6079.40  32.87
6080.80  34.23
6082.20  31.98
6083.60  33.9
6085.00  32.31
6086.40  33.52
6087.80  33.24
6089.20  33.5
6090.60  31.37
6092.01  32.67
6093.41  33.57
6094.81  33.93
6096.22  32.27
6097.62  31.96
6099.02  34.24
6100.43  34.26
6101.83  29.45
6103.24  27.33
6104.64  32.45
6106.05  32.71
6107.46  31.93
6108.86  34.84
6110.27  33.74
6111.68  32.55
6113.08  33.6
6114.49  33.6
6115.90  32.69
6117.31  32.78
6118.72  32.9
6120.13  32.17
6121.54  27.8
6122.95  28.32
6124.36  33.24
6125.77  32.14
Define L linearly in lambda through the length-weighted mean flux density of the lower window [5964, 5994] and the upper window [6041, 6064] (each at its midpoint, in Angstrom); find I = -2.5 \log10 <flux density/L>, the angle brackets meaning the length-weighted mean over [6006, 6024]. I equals 0.01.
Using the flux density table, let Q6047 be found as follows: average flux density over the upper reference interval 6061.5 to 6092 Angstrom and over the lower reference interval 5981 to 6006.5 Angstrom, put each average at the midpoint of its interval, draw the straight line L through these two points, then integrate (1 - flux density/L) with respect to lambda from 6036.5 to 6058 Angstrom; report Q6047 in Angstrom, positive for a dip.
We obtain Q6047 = -0.2 Angstrom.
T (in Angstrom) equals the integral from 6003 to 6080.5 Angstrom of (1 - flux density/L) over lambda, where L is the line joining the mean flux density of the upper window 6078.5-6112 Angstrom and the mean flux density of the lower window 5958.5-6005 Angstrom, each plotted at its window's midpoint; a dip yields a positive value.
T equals -1.2 Angstrom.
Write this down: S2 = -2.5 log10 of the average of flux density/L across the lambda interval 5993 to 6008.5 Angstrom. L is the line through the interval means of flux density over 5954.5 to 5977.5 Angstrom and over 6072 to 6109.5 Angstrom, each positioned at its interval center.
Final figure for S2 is 0.00 mag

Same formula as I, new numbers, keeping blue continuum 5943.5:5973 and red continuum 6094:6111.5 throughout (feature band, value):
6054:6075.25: -0.029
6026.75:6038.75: -0.022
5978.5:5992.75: 0.015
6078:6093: -0.011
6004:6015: 0.002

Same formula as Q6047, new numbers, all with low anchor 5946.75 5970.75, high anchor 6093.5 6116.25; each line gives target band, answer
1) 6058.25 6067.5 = -0.1 Angstrom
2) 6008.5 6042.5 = -0.2 Angstrom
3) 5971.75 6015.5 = 0.1 Angstrom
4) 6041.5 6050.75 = -0.3 Angstrom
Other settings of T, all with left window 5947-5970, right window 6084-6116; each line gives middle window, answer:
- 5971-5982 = 0.1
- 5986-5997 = -0.2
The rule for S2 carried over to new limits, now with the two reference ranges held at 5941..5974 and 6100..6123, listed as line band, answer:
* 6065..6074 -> -0.05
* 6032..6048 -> -0.03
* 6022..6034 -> -0.02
